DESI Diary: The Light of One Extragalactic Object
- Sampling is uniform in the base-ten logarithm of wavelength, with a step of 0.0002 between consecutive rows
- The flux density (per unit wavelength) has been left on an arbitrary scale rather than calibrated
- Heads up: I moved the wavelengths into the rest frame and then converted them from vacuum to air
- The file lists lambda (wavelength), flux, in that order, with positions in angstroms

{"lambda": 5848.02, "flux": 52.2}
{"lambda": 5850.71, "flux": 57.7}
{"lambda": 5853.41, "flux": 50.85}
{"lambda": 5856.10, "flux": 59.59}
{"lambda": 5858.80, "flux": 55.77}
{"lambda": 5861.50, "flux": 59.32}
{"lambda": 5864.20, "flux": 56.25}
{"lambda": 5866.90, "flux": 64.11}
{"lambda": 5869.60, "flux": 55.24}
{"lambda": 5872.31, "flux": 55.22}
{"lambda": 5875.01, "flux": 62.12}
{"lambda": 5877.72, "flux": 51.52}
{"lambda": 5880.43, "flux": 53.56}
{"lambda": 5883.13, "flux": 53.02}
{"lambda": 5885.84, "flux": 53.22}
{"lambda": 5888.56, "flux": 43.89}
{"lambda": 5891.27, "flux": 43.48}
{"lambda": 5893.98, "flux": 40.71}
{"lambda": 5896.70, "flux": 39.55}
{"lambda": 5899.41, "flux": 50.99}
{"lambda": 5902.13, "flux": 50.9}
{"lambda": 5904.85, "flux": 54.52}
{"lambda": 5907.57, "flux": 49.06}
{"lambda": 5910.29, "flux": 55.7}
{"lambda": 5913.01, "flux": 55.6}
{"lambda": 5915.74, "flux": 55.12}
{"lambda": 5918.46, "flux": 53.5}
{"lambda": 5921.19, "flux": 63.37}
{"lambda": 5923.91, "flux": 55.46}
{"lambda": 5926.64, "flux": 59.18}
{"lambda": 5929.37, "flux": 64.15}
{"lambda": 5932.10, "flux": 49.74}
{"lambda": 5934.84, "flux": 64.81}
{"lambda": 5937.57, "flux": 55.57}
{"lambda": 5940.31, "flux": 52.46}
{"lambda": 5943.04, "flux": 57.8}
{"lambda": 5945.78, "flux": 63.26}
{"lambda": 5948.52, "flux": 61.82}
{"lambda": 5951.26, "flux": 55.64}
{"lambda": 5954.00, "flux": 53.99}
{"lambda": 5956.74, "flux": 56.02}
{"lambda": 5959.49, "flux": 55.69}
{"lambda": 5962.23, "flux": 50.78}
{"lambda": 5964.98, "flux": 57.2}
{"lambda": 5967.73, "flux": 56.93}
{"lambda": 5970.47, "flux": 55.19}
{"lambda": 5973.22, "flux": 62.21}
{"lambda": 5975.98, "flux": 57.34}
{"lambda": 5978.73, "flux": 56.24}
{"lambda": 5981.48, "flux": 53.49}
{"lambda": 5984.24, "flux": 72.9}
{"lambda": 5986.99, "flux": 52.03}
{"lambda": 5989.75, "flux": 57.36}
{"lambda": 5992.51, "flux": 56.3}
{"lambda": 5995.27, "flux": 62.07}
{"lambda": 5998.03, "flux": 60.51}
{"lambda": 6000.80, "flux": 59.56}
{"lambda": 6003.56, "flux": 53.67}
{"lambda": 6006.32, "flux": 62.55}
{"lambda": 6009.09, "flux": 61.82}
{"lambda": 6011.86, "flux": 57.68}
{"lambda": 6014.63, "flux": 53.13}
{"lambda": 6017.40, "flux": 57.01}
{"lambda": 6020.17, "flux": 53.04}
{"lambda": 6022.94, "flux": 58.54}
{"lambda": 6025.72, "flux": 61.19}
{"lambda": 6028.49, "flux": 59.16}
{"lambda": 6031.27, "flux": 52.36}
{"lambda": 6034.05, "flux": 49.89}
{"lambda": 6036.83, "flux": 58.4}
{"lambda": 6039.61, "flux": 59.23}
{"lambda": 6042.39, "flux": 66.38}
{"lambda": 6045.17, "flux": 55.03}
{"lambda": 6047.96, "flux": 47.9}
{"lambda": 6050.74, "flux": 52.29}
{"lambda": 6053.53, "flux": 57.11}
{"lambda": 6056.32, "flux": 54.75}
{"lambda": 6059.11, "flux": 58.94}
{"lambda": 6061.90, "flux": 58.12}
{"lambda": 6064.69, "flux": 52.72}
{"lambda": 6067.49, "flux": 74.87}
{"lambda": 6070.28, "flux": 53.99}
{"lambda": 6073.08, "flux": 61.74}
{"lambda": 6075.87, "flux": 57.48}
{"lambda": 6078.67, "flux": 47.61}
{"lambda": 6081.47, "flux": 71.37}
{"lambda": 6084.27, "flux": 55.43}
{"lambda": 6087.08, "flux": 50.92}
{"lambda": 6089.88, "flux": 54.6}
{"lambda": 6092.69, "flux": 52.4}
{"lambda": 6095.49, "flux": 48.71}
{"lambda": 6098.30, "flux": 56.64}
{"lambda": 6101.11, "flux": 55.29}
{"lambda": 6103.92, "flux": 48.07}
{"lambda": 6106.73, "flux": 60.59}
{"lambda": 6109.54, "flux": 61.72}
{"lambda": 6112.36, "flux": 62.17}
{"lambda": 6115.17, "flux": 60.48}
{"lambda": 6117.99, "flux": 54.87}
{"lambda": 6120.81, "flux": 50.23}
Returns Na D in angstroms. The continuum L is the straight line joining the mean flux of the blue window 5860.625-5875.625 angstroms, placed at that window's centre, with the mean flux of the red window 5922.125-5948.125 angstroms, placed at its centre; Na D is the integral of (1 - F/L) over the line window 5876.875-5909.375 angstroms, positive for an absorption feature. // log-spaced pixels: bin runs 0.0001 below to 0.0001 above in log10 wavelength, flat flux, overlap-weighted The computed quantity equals 5.4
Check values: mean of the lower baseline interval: 58.5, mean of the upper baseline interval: 58.3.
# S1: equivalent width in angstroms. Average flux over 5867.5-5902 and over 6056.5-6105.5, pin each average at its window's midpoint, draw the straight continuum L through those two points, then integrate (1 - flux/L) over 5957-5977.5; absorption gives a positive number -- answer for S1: -1.3 angstroms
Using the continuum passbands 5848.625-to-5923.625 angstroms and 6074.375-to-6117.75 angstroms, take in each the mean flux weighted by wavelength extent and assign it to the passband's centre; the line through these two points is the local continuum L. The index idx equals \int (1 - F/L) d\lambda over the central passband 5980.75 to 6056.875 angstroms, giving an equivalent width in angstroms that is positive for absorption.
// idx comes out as -3.01 angstroms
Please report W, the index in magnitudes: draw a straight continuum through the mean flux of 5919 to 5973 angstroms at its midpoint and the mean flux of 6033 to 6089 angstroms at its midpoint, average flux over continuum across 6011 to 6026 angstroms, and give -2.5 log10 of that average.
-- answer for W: 0.02 mag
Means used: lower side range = 57.4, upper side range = 57.2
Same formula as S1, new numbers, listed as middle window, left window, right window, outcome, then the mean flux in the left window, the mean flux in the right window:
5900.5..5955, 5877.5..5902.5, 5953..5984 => -4.8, 47.8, 56.6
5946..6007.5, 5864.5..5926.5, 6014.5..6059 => -3.4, 52.9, 56.1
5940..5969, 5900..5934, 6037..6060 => -0.4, 55.6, 56.5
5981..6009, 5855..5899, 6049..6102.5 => -2.2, 52.8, 56.5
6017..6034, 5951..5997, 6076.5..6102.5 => -0.1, 57.2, 54.8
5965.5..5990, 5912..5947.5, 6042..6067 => -0.5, 57.7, 56.2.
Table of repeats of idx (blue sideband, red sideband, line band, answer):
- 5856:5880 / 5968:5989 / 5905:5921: 0.90 angstroms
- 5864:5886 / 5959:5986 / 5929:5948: -0.29 angstroms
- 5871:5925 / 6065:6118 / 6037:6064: -0.22 angstroms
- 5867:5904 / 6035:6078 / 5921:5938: -2.01 angstroms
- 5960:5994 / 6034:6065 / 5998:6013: -0.61 angstroms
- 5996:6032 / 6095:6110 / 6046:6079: -0.20 angstroms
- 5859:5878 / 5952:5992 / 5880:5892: 1.73 angstroms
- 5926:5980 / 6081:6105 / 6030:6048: -0.25 angstroms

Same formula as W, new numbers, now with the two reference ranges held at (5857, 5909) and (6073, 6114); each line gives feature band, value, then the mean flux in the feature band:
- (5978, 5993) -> -0.079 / 58.2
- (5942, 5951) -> -0.132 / 60.4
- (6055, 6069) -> -0.080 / 59.9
